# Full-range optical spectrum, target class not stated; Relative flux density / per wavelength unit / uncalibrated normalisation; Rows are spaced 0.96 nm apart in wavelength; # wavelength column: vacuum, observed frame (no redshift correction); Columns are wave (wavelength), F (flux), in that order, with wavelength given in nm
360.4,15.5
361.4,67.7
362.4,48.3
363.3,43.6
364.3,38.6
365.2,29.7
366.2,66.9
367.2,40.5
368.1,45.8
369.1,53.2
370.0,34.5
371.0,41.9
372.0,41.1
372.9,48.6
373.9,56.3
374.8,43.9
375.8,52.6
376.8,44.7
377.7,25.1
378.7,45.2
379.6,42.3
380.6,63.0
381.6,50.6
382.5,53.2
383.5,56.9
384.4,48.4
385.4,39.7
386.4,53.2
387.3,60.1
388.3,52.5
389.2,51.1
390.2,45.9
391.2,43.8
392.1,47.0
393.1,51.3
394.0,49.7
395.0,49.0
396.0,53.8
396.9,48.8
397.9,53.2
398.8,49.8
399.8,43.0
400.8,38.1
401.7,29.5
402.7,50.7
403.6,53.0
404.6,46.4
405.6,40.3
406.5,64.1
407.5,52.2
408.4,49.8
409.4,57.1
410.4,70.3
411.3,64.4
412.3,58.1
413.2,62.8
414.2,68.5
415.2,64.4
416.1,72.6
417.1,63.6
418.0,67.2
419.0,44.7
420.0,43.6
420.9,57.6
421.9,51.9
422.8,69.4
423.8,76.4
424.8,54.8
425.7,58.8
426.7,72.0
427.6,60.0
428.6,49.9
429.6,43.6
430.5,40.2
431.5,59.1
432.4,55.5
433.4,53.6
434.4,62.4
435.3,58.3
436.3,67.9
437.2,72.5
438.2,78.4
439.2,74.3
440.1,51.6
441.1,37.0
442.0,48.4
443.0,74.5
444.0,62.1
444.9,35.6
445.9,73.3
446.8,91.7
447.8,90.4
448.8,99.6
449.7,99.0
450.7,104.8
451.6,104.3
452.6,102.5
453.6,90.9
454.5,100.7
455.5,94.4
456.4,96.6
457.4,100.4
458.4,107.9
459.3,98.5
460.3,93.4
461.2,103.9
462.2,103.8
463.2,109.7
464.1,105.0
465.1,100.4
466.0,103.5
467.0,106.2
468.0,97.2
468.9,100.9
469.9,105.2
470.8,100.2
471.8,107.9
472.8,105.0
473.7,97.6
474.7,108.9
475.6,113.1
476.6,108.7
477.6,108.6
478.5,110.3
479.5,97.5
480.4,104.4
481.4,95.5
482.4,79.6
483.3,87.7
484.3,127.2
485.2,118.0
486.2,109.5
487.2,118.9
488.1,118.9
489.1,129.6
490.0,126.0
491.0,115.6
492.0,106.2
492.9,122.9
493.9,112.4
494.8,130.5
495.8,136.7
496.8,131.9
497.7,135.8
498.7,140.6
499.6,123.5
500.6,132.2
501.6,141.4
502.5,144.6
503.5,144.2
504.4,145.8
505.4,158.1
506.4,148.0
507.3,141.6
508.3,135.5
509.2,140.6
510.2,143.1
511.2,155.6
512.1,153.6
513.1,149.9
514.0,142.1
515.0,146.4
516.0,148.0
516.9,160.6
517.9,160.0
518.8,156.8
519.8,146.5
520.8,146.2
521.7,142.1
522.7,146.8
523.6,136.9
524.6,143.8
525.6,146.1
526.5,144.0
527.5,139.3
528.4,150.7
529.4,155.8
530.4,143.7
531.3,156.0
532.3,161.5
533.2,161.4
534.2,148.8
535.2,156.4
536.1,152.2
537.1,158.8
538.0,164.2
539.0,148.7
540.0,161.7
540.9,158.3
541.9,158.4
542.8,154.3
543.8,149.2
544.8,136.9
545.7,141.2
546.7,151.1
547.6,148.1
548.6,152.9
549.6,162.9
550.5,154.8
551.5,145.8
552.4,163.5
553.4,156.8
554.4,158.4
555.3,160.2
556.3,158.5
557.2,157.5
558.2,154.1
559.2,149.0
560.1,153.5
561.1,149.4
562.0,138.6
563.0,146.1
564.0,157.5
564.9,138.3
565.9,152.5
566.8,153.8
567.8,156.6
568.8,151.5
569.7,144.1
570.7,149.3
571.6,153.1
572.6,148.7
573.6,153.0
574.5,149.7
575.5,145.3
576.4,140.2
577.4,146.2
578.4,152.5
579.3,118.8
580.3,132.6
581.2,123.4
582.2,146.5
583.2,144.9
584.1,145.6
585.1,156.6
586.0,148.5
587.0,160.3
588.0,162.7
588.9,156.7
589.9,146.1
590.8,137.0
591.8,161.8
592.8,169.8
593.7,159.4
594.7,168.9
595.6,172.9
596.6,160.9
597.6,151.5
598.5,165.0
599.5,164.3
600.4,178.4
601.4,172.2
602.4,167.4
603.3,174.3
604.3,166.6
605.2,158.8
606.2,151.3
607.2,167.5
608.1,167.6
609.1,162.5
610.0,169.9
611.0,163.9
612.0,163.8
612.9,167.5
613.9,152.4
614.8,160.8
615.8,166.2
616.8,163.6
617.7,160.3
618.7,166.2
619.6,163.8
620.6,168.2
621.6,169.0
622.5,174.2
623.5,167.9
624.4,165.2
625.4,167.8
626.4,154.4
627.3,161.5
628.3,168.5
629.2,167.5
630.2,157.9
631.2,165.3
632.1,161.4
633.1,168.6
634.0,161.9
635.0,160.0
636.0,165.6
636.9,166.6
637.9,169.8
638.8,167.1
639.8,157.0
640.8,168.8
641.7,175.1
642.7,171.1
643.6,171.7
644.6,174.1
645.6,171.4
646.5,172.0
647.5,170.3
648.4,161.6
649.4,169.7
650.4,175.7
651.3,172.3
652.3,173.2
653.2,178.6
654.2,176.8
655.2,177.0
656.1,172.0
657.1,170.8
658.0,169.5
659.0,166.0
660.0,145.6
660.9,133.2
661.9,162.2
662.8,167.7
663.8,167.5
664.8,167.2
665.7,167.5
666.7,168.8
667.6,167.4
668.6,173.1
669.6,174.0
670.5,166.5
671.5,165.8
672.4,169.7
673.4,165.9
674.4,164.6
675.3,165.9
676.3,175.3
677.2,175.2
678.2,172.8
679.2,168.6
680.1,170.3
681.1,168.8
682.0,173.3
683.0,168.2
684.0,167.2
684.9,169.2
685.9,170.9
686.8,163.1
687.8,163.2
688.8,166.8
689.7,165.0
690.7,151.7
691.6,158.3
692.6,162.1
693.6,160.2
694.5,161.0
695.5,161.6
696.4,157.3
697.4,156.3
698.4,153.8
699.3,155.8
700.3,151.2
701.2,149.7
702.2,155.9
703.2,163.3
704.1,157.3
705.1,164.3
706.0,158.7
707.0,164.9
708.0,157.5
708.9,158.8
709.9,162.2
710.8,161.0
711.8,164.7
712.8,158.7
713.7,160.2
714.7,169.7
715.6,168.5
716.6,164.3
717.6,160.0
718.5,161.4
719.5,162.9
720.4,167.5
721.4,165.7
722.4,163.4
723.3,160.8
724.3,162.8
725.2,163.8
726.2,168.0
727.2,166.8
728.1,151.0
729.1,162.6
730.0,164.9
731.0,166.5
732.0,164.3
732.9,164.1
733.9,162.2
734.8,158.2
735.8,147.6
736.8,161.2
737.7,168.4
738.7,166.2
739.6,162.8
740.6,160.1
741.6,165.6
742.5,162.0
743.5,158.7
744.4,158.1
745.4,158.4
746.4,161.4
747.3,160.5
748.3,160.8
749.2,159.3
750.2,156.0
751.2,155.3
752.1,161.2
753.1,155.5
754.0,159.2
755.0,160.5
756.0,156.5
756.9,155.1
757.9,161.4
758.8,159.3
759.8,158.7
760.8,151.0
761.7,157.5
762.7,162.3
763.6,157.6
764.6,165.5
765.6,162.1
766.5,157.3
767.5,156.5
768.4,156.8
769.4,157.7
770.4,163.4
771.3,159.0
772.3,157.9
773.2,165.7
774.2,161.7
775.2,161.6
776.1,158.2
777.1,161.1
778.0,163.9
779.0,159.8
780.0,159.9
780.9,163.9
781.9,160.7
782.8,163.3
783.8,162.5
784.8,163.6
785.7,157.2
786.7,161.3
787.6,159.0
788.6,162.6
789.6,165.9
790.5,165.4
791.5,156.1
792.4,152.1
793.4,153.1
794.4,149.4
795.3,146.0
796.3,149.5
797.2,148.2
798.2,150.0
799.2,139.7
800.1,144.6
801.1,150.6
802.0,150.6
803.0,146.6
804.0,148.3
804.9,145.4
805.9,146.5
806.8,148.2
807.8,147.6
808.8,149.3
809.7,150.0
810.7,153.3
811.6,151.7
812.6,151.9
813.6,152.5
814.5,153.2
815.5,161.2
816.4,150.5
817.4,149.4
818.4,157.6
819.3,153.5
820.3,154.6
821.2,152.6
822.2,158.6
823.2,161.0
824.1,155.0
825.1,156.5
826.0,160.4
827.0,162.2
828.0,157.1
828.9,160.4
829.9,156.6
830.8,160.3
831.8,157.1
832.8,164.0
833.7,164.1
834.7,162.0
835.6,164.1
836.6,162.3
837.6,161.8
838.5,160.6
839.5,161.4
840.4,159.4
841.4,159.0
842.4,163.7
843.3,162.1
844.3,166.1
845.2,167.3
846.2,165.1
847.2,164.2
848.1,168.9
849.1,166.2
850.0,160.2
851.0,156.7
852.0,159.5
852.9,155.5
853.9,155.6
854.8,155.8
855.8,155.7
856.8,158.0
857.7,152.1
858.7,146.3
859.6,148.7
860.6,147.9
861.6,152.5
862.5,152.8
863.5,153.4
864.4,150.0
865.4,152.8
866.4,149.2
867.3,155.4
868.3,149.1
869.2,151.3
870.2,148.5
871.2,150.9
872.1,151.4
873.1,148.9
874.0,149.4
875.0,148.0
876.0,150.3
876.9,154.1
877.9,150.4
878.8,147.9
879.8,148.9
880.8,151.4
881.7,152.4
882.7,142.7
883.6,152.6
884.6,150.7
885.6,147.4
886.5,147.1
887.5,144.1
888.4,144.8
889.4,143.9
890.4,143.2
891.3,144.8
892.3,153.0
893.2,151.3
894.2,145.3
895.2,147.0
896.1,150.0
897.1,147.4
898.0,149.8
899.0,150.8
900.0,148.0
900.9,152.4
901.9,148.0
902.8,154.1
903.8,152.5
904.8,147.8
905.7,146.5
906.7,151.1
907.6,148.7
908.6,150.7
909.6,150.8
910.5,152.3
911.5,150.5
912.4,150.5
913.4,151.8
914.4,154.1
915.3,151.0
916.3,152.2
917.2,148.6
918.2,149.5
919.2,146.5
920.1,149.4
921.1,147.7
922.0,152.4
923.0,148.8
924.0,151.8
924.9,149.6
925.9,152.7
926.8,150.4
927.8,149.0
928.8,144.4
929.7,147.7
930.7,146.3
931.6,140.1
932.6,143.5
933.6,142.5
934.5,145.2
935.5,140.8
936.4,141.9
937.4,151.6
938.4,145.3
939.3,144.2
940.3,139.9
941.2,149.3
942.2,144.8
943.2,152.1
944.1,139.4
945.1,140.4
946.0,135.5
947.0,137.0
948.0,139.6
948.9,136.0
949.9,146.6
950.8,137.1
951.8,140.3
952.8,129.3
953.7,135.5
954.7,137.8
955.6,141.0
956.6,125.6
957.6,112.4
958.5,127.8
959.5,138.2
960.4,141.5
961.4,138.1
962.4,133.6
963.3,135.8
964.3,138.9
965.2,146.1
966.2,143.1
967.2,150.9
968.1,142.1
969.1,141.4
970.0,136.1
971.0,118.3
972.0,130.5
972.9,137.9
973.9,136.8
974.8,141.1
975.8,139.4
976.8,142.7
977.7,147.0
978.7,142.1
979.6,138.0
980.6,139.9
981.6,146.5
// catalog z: 0.12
